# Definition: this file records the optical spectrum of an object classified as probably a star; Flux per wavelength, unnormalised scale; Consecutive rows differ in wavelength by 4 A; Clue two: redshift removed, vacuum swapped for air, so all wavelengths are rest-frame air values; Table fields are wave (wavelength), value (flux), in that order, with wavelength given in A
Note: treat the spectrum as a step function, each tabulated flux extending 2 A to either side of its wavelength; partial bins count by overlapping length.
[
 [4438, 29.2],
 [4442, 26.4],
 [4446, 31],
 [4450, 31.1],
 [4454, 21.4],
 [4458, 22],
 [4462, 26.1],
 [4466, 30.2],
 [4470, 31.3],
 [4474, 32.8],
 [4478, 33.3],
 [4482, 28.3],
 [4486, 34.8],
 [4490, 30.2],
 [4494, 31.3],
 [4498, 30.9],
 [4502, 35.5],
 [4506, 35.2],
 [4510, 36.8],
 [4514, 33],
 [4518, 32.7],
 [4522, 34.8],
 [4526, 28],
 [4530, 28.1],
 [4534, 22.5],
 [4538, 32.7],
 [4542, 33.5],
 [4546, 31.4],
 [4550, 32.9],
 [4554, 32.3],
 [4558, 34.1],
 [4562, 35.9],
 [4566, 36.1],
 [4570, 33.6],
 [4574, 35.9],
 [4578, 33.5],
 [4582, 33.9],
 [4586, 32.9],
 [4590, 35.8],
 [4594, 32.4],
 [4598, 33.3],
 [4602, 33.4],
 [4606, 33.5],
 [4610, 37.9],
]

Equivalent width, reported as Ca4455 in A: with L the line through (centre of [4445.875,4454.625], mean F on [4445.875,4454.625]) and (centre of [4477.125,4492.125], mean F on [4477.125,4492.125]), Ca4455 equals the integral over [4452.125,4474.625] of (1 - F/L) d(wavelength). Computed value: 1.94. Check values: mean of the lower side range 28.2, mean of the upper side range 31.5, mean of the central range 27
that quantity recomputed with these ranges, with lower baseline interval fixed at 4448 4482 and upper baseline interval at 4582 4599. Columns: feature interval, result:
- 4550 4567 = -1.0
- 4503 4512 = -1.7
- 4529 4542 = 1.2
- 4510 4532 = -0.7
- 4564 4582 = -1.0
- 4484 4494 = -0.9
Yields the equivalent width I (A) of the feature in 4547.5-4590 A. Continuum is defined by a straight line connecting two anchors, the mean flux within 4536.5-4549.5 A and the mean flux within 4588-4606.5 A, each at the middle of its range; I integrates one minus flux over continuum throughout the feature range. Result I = -1.4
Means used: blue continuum 32.6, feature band 34.2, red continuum 33.7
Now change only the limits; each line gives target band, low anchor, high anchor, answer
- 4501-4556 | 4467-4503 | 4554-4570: 2.37 A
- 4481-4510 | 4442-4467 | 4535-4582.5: -3.23 A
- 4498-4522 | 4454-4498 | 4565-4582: -2.26 A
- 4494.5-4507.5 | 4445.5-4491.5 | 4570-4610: -1.25 A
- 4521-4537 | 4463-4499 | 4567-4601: 2.12 A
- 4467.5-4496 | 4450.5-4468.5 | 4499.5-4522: -2.20 A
